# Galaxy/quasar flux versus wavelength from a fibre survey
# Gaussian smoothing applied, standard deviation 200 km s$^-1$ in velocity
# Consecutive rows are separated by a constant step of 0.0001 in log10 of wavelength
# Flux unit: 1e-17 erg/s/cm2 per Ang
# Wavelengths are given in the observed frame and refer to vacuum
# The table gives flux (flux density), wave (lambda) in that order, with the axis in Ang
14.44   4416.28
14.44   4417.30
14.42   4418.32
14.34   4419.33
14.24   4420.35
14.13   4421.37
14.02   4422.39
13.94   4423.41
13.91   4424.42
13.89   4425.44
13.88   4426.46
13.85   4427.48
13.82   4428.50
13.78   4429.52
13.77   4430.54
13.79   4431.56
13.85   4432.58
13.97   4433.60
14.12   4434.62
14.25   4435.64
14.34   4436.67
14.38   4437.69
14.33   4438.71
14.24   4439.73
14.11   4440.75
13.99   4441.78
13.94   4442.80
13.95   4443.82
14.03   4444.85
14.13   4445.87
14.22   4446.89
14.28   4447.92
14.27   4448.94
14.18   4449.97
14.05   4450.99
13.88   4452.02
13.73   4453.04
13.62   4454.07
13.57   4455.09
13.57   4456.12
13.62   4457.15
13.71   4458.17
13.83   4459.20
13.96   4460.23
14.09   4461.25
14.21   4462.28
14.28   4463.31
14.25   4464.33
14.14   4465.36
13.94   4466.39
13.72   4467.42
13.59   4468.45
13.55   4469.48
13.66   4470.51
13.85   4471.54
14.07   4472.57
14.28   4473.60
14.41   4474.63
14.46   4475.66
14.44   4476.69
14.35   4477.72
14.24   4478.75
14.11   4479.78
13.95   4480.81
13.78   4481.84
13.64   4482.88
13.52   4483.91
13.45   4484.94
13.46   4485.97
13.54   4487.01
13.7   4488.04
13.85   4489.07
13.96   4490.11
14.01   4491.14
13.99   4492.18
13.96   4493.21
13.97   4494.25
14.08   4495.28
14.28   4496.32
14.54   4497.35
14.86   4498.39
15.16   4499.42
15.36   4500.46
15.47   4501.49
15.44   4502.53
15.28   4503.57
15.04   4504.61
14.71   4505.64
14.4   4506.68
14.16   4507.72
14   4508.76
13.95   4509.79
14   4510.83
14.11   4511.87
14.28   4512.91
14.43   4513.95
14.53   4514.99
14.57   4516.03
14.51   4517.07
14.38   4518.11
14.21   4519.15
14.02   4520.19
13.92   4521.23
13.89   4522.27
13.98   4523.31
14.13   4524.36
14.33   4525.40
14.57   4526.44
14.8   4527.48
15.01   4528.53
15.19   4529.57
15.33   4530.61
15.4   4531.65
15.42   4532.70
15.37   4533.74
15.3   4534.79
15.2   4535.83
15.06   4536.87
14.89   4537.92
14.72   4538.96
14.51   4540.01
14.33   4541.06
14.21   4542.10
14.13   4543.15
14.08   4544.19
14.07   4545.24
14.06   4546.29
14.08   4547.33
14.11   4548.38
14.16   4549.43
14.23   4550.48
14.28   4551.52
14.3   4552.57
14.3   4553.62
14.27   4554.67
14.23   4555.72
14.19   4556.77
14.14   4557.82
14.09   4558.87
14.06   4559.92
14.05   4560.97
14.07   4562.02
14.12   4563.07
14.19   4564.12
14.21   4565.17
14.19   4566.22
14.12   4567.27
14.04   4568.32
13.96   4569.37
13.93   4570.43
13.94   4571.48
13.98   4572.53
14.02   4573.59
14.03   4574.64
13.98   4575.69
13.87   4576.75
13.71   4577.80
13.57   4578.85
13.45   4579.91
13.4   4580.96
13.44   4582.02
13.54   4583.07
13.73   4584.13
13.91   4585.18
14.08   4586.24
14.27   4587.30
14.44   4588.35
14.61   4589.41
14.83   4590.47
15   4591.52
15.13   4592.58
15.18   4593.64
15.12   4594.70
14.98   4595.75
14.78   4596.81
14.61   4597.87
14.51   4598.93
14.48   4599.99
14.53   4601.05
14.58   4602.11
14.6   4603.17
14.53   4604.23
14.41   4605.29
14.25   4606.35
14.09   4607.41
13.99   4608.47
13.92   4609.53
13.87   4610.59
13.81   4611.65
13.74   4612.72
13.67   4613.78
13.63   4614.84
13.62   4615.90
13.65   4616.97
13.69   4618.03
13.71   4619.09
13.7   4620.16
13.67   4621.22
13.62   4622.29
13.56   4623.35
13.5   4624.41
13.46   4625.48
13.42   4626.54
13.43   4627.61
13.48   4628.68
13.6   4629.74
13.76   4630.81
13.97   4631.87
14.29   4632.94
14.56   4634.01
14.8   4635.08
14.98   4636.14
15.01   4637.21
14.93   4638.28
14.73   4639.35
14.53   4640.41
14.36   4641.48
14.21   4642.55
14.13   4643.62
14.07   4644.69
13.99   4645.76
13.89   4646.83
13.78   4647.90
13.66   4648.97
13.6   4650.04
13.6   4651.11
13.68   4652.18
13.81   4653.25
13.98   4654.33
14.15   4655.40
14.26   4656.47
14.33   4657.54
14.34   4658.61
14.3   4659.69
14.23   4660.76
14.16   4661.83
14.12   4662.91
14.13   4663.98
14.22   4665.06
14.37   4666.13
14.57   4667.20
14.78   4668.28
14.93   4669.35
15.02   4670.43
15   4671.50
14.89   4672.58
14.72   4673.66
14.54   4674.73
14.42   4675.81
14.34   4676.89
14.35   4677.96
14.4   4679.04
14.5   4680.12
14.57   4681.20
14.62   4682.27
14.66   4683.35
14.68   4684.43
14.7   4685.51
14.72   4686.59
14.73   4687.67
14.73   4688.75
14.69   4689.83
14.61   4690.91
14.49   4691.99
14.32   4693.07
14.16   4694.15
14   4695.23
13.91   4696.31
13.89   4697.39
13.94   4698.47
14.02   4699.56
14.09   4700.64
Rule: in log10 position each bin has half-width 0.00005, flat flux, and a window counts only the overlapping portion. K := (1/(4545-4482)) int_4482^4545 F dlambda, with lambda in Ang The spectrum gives 14.4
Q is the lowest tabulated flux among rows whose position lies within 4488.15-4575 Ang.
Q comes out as 13.85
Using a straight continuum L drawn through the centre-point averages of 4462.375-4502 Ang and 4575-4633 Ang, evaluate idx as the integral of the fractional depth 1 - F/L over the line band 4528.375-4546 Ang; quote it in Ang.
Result -0.9 Ang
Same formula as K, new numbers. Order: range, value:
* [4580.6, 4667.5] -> 14.1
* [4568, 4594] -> 14.1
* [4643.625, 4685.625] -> 14.3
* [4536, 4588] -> 14.1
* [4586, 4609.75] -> 14.6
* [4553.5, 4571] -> 14.1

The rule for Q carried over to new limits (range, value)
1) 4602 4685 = 13.42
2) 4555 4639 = 13.4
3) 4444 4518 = 13.45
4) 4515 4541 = 13.89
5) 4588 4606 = 14.41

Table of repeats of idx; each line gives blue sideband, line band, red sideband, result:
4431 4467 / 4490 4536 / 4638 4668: -1.7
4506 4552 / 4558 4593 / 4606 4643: 0.4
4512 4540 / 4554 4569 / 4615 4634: 0.2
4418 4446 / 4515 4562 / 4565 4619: -1.1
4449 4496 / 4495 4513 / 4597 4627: -0.9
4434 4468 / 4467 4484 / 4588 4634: 0.1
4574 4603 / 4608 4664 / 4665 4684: 1.9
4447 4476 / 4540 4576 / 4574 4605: 0.2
